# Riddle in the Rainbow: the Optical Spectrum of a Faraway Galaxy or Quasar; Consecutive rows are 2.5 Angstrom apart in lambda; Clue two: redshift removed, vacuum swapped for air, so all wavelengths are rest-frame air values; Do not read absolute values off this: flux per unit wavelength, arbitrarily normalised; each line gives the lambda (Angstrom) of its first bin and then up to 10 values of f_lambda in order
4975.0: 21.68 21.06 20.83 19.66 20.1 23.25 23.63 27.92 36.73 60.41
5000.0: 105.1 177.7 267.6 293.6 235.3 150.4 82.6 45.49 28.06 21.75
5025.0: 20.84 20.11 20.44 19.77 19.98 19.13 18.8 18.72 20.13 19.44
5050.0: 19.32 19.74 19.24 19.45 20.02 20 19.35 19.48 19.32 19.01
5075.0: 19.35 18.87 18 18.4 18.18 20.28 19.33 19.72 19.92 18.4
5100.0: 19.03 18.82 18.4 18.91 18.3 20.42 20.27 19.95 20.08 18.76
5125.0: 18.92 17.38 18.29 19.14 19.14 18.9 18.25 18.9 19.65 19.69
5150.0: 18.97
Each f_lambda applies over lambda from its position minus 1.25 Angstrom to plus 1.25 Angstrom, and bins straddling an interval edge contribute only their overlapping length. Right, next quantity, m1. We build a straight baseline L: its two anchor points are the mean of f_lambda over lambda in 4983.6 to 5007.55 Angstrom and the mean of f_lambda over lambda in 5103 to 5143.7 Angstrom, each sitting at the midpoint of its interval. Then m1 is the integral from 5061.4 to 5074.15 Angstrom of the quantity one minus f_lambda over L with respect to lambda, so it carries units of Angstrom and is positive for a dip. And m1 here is 7.93 Angstrom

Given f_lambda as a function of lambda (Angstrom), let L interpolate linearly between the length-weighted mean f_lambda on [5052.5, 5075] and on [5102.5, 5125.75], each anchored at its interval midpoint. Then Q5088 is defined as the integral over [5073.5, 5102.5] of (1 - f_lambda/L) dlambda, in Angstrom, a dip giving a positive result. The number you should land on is 0.6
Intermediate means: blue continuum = 19.5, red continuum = 19.3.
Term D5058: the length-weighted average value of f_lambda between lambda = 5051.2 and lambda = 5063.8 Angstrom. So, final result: 19.7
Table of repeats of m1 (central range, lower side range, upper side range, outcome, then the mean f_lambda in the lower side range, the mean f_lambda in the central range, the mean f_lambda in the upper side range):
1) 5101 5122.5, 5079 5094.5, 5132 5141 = -0.5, 19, 19.4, 18.9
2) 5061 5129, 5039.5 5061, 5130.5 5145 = 0.1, 19.4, 19.1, 18.9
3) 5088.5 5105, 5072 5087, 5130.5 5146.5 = -0.3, 18.7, 19.2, 19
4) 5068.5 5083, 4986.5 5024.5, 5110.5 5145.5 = 9.6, 104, 18.9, 19.1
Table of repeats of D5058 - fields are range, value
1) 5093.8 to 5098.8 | 19.2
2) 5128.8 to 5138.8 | 18.9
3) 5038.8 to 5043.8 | 18.8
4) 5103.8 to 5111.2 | 18.5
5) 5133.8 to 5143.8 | 18.8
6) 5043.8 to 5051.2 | 19.6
